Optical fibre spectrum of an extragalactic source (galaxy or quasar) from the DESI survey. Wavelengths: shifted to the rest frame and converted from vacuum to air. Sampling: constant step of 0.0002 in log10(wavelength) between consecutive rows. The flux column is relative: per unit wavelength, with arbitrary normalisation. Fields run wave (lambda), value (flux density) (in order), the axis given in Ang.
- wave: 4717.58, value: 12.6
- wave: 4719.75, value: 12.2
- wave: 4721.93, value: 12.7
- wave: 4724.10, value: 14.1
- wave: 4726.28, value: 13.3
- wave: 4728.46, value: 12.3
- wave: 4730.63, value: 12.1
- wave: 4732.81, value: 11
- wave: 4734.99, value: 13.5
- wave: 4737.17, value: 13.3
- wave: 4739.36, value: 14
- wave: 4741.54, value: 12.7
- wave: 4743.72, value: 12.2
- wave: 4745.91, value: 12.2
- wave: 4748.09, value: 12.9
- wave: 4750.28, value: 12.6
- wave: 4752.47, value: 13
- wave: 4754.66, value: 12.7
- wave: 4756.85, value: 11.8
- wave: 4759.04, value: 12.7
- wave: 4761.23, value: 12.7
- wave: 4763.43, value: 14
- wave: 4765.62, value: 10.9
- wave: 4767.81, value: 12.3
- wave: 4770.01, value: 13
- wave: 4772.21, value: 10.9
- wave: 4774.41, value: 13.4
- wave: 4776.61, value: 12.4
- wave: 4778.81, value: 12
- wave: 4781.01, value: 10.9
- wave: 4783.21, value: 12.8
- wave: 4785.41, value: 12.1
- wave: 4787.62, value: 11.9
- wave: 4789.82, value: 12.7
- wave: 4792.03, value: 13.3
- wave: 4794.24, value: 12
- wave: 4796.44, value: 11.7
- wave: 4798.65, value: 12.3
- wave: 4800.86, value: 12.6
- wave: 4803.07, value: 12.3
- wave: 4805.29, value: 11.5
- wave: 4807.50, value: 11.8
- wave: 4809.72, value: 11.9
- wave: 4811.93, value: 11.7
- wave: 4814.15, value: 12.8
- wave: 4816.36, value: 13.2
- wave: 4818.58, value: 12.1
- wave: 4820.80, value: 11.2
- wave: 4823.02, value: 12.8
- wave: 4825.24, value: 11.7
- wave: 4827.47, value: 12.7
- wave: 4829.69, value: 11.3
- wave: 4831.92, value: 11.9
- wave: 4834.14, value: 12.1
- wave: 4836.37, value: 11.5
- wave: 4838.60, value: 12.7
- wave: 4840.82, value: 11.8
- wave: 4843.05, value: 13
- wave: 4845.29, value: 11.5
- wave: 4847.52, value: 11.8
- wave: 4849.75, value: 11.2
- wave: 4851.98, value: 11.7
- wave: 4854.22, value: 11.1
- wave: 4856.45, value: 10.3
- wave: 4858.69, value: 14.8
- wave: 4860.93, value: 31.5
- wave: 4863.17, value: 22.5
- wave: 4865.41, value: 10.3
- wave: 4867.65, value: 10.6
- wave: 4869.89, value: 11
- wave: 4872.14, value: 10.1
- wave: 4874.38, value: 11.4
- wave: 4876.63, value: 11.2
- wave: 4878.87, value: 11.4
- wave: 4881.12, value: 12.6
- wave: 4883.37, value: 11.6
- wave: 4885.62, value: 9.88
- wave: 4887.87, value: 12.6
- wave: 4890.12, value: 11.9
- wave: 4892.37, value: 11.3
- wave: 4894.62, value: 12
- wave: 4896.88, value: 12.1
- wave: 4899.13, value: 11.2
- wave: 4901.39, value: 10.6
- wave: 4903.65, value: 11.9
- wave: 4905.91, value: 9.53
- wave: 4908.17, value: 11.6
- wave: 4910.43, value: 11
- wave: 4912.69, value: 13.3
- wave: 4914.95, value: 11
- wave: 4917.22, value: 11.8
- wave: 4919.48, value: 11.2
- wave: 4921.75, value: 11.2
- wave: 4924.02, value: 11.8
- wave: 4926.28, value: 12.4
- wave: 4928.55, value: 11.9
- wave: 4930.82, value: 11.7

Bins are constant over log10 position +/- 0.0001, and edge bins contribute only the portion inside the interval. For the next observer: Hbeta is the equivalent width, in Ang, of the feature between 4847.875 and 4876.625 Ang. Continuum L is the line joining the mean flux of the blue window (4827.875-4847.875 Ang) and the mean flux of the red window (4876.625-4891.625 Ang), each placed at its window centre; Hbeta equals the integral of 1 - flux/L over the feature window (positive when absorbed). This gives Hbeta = -4.67 Ang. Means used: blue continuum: 12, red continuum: 11.6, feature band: 13.7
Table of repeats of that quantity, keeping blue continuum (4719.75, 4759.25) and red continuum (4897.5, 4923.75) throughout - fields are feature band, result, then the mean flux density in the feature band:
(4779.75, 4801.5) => 0.14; 12.2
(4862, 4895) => -1.30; 12.1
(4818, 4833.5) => 0.08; 12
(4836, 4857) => 0.27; 11.7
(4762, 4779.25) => 0.11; 12.4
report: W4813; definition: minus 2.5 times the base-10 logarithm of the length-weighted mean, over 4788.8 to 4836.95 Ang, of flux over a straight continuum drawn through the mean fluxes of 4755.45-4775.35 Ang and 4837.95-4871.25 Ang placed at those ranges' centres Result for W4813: 0.082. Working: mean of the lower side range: 12.4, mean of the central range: 12.1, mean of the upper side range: 13.7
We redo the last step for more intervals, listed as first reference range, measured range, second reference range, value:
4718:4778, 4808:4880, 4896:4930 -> -0.065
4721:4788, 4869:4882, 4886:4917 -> 0.040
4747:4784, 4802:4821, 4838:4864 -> 0.120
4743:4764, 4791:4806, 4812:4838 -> 0.005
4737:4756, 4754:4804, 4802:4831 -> 0.013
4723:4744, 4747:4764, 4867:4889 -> -0.011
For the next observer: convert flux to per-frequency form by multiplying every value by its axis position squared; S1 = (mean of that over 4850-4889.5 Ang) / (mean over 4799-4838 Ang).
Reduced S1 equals 1.1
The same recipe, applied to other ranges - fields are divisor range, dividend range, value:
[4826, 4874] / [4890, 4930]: 0.90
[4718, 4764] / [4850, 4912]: 1.04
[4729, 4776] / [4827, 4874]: 1.09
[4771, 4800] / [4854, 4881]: 1.18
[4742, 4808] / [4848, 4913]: 1.06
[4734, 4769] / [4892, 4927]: 0.96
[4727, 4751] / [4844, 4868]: 1.20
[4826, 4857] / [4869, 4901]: 0.99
